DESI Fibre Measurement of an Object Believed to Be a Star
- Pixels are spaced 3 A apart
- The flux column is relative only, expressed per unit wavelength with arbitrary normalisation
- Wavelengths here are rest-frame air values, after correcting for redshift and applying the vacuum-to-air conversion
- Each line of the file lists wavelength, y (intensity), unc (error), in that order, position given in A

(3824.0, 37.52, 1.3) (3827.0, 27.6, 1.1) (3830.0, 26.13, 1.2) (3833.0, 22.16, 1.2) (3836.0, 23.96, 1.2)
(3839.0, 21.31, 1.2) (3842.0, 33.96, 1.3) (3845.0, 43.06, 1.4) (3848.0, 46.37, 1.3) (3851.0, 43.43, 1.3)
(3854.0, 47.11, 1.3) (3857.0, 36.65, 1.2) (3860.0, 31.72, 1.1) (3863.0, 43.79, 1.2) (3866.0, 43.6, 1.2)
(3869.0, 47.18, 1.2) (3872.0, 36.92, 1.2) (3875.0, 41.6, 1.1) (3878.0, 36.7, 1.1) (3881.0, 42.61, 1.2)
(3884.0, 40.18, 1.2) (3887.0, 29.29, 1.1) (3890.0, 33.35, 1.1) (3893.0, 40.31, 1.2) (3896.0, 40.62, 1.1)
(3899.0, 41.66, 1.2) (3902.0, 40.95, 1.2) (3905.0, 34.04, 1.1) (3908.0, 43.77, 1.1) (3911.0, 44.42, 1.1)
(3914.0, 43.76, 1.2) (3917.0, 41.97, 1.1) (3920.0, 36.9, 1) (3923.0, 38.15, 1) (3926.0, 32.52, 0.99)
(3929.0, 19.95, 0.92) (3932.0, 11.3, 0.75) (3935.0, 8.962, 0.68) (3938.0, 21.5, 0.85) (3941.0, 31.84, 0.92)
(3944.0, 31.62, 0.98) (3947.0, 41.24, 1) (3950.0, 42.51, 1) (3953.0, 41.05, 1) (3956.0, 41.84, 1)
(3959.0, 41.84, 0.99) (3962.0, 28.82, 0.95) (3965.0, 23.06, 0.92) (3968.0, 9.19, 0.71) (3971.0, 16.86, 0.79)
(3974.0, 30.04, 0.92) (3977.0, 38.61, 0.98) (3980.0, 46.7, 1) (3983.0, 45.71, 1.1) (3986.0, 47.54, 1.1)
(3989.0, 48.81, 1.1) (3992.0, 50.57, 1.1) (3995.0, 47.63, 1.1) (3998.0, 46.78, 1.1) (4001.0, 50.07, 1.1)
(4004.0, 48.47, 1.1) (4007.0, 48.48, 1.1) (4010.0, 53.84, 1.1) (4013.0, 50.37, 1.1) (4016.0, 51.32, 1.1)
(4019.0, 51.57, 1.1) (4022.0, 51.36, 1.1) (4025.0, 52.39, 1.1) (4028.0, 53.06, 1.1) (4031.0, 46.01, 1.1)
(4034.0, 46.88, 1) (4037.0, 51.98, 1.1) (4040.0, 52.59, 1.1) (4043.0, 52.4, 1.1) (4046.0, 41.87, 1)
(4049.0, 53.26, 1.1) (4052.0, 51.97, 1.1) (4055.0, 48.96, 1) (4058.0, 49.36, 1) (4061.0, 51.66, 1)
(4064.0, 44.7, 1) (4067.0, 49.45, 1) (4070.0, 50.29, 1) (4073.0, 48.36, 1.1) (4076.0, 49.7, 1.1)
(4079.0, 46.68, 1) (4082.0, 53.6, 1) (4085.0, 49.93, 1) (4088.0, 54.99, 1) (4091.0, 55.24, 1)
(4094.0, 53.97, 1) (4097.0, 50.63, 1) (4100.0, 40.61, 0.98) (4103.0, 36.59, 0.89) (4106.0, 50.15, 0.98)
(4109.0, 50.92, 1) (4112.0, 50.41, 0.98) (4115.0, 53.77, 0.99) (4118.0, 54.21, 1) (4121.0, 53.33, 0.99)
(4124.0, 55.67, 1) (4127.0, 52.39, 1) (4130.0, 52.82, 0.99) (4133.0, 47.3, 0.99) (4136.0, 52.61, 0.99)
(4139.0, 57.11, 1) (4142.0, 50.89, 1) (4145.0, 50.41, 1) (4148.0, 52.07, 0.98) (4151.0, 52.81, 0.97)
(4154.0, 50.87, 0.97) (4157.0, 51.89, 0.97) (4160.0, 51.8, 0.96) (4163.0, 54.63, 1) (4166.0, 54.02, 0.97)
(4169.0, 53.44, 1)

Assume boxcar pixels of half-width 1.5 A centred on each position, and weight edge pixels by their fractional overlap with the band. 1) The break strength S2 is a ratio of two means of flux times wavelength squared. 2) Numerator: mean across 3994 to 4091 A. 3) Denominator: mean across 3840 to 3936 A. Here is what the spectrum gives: 1.4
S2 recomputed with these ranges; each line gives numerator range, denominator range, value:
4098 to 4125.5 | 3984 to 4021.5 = 1.05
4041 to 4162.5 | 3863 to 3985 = 1.57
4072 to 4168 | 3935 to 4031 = 1.33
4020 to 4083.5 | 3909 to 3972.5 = 1.70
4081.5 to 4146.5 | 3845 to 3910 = 1.44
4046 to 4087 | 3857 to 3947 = 1.51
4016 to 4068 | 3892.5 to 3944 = 1.59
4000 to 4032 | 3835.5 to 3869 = 1.43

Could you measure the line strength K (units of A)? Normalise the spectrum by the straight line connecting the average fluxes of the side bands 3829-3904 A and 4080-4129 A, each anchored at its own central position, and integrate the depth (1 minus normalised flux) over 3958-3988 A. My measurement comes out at 7.33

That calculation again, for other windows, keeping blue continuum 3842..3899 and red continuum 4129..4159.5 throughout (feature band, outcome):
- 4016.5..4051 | -2.4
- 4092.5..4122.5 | 0.5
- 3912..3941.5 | 9.4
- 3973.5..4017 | -1.7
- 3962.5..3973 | 6.2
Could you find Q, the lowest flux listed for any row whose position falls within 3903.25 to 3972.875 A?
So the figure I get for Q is 8.962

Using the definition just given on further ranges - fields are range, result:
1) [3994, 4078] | 41.87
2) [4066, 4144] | 36.59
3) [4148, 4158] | 50.87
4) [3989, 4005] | 46.78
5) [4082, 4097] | 49.93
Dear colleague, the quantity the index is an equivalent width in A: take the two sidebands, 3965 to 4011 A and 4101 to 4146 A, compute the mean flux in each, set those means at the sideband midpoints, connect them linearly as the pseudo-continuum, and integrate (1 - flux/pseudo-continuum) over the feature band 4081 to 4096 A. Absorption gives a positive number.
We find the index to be -1.5 A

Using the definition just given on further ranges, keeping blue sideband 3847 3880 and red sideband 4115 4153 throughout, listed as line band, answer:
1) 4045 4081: 0.48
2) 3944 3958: 1.37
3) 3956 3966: 2.67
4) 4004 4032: -1.82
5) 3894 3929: 3.44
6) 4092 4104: 1.15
